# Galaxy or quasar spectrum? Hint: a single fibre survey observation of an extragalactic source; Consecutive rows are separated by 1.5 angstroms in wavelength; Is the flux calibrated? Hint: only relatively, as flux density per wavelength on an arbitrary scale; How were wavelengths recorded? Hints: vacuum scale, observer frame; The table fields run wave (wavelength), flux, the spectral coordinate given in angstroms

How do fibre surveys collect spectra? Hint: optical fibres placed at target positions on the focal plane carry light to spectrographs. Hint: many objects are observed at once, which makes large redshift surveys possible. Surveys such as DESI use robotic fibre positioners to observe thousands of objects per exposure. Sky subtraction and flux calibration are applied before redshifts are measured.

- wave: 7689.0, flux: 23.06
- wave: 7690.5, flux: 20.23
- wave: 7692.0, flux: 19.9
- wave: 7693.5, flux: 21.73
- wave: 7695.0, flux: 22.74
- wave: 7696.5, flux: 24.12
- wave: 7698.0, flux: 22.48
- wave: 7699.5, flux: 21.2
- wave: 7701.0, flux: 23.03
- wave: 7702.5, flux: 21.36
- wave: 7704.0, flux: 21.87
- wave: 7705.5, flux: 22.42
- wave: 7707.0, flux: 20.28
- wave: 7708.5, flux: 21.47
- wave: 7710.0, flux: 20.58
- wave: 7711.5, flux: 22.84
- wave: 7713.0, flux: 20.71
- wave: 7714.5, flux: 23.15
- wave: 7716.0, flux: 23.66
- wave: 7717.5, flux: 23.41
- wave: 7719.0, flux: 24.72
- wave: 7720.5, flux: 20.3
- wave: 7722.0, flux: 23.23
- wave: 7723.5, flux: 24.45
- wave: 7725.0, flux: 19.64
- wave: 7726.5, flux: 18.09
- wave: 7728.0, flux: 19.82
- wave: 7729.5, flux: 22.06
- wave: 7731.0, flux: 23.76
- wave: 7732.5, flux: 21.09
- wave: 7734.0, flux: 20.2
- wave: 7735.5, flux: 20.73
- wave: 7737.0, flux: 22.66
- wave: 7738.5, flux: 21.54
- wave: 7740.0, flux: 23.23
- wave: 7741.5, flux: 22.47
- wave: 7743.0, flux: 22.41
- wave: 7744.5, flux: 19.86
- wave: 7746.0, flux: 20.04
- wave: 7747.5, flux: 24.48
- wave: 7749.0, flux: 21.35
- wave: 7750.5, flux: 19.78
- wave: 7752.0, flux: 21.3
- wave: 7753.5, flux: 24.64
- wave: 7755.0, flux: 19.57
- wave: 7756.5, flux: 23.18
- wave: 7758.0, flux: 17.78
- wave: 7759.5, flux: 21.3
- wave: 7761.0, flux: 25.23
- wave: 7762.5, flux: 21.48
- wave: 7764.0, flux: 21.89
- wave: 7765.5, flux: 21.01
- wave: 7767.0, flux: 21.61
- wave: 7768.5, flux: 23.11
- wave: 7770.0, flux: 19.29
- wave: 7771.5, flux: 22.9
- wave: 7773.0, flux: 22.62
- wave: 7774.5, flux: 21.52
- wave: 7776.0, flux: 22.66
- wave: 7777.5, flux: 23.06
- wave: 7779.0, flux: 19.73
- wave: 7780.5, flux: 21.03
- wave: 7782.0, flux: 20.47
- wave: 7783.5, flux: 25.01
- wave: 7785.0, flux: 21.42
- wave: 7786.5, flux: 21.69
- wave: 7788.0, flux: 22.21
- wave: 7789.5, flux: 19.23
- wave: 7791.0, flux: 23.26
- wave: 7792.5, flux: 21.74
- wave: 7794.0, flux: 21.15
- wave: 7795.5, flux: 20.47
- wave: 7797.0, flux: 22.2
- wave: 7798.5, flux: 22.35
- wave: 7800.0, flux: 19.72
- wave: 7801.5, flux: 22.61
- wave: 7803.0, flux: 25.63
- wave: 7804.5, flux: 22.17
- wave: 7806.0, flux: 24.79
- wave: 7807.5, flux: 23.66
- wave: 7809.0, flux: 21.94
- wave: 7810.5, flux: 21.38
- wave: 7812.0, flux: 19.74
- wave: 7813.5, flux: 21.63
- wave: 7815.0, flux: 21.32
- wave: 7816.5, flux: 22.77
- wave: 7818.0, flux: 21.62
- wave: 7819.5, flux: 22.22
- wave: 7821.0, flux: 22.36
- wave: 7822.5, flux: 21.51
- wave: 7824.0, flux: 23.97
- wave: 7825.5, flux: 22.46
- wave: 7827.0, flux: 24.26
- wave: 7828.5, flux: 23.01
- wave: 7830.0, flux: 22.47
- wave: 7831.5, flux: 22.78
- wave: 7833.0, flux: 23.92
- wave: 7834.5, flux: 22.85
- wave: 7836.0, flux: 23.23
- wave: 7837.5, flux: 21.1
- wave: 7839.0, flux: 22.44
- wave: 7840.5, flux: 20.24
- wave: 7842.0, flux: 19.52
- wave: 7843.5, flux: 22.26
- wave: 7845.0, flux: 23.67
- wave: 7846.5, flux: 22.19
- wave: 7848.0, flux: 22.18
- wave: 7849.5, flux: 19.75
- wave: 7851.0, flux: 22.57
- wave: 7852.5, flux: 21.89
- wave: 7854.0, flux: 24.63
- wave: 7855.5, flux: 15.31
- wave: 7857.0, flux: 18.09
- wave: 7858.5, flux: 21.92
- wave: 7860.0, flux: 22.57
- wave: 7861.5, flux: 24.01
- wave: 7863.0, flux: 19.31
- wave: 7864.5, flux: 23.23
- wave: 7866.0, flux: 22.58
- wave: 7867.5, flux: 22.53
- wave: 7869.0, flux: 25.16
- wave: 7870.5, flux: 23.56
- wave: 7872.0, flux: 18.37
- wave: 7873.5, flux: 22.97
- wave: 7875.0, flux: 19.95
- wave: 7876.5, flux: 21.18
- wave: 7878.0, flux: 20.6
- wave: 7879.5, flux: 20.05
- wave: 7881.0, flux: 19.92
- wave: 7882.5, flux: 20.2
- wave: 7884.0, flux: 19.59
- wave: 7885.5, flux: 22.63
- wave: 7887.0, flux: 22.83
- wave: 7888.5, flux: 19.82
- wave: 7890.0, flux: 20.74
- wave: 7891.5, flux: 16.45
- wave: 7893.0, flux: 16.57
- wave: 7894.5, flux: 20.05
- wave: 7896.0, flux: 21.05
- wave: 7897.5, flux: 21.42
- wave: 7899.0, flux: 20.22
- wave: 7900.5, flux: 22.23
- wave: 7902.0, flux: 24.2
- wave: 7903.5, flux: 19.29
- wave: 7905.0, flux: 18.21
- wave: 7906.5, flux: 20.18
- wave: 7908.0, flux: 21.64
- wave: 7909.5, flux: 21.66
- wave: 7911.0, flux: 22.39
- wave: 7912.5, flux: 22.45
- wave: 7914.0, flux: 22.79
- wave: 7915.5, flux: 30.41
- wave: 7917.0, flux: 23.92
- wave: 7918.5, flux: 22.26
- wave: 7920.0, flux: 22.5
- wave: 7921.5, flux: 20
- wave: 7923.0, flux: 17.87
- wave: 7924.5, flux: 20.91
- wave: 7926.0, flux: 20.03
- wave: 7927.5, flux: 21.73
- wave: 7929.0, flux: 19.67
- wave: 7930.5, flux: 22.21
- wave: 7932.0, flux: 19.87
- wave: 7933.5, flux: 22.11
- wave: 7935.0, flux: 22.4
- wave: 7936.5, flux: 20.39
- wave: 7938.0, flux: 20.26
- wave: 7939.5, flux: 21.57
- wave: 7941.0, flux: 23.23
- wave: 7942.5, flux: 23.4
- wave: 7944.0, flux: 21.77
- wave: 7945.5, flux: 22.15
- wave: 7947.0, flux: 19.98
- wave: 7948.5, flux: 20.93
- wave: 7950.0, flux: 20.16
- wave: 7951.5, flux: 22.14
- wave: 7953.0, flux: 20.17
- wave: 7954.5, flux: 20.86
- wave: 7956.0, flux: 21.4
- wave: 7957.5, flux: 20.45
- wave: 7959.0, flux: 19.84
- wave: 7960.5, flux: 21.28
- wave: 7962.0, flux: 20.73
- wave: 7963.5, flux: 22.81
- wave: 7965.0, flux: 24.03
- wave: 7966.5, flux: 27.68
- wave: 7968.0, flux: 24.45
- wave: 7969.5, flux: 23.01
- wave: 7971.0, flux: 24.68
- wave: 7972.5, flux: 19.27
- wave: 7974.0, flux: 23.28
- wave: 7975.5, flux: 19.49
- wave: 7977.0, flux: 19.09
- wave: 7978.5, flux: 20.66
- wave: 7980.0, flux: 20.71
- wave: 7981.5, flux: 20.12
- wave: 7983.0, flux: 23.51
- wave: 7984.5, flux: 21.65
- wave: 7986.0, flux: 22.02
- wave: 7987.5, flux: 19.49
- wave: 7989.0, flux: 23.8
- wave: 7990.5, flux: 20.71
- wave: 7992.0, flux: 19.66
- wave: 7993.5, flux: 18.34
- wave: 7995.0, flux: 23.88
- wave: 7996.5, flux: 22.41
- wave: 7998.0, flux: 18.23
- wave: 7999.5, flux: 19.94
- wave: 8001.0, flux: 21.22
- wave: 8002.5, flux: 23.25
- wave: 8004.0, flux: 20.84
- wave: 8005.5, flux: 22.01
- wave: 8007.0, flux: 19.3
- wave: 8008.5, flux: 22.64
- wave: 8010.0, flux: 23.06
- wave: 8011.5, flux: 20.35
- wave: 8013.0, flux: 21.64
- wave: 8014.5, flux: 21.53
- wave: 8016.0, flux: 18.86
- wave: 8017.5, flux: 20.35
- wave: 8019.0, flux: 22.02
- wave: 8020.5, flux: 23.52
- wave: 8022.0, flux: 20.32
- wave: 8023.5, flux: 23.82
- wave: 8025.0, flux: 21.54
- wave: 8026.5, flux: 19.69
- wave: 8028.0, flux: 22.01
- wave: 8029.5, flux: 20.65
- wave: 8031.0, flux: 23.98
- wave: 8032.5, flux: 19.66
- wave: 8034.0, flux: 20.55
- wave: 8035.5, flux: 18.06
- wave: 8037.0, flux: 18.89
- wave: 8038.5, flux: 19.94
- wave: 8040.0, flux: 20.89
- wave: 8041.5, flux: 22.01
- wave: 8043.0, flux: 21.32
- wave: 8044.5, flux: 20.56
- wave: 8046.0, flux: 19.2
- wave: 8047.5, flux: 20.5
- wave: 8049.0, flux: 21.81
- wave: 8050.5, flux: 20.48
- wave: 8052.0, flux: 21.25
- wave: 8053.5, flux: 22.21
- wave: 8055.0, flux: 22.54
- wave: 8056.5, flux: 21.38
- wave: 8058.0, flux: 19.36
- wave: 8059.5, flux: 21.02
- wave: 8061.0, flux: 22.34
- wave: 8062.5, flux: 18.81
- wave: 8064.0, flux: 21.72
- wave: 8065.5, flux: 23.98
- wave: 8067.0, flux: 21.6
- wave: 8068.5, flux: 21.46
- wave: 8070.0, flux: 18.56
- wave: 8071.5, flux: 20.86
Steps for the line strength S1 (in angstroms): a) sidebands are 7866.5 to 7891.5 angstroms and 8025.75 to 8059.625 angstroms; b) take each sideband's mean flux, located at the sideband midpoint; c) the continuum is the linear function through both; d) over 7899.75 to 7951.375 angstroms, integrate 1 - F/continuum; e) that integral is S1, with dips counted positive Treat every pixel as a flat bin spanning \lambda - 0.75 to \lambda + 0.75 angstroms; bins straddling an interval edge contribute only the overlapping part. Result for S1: -1.5 angstroms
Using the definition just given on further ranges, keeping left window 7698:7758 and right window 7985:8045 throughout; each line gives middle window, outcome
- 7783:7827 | -1.2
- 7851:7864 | 0.2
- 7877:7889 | 0.4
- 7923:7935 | 0.3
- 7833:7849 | -0.4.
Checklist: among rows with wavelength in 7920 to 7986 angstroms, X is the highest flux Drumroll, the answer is 27.68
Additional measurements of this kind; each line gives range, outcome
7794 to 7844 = 25.63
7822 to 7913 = 25.16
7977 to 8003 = 23.88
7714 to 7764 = 25.23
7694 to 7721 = 24.72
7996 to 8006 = 23.25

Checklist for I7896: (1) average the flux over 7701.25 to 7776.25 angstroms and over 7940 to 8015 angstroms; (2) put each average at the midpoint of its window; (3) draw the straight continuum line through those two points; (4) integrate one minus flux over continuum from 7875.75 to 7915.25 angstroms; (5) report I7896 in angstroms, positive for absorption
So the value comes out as 1.5 angstroms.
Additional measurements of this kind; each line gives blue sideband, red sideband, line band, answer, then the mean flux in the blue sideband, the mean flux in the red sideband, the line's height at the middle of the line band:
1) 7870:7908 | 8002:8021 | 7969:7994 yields 0.06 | 20.5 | 21.4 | 21.2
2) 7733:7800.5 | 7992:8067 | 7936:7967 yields -0.55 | 21.7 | 21.1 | 21.3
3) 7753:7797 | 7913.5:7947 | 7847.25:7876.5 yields 0.25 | 21.7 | 21.8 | 21.8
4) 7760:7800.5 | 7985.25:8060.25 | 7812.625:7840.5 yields -1.07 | 21.8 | 21.1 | 21.6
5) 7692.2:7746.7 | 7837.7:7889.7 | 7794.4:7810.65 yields -0.66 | 21.9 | 21.4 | 21.6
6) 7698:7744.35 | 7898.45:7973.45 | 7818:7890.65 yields 0.13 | 21.9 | 21.8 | 21.8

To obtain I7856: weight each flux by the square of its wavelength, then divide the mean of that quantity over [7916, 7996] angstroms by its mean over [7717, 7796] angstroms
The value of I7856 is 1.04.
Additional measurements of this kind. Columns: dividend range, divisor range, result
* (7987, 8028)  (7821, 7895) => 1.03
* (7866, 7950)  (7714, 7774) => 1.02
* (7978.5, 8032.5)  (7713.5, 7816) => 1.04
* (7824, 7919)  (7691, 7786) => 1.03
